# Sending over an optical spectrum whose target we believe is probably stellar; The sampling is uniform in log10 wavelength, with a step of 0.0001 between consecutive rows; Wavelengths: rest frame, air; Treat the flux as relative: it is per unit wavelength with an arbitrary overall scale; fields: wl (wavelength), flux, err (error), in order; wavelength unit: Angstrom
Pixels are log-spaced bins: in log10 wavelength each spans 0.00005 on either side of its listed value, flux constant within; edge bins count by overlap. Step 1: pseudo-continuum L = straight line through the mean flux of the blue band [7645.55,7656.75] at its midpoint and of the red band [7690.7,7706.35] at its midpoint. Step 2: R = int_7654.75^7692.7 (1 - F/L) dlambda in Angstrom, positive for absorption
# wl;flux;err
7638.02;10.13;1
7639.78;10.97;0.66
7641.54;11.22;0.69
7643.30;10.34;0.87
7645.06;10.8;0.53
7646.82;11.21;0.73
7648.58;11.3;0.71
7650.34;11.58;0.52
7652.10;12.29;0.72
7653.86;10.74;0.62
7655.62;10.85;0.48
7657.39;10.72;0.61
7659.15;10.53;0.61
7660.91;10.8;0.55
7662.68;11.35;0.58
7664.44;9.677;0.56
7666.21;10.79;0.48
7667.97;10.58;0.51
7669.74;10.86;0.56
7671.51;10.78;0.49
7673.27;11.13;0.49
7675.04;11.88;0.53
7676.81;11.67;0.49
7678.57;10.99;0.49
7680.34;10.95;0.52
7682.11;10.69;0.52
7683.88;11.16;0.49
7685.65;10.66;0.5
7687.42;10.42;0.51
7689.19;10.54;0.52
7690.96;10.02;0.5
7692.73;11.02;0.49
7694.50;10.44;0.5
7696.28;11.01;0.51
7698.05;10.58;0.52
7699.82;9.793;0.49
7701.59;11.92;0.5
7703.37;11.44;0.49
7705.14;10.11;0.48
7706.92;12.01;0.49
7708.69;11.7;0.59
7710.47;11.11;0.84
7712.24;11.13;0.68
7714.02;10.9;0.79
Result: 0.76 Angstrom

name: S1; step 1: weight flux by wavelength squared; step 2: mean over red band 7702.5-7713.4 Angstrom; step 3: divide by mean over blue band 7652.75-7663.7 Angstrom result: 1.0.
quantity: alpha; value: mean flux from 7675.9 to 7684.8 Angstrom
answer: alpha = 11.1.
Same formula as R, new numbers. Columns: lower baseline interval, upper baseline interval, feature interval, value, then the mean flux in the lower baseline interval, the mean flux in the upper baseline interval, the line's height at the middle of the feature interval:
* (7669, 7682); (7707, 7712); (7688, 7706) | 1.1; 11.2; 11.5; 11.4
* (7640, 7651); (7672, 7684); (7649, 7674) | 0.5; 11.1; 11.2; 11.1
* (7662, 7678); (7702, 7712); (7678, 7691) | 0.4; 11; 11.3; 11.1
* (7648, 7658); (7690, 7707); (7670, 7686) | -0.2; 11.3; 10.8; 11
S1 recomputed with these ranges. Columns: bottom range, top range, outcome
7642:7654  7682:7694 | 0.96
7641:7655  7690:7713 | 0.99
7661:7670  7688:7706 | 1.01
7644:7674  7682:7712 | 1.00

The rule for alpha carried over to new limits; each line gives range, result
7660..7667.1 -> 10.7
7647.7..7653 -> 11.7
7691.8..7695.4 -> 10.7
